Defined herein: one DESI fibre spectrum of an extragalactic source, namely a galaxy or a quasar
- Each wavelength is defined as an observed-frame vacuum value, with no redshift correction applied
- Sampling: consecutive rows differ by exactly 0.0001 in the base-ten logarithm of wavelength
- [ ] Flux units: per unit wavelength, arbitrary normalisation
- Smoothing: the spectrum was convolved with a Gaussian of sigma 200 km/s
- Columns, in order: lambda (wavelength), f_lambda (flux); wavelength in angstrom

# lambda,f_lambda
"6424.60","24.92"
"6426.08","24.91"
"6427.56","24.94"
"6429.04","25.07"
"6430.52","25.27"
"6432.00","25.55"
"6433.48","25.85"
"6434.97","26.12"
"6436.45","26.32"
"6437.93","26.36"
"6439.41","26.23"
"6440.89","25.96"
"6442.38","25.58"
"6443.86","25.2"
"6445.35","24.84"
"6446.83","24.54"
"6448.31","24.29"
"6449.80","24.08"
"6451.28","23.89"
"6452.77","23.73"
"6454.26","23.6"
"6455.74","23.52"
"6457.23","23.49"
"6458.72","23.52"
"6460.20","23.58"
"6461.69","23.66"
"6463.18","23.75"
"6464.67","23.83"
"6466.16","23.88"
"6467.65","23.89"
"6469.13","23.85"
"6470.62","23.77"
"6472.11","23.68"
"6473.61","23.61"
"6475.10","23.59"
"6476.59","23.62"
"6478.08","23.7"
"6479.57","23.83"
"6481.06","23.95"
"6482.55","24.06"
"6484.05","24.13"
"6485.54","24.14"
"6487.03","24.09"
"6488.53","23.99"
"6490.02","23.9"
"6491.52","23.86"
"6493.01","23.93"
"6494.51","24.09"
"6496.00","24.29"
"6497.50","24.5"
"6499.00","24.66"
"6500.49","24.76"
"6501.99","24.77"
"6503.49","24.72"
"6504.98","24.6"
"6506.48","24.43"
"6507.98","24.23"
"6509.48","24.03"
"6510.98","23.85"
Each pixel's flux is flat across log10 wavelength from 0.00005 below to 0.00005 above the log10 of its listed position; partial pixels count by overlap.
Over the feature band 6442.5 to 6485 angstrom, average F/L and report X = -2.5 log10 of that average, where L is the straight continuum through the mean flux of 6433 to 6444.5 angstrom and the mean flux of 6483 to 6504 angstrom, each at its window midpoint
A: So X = 0.06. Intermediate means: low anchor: 26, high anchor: 24.3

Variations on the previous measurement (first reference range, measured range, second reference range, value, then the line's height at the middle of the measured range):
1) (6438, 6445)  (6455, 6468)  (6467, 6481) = 0.038 mag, 24.5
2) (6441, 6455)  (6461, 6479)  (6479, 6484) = 0.018 mag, 24.1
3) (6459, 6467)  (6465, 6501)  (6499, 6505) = 0.012 mag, 24.3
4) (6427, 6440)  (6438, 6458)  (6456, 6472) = 0.009 mag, 24.8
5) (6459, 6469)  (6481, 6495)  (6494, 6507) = 0.013 mag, 24.3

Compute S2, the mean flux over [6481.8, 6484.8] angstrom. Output 24.1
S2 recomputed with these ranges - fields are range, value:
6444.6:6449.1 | 24.5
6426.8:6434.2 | 25.3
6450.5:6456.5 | 23.7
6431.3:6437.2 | 25.9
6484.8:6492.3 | 24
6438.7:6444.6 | 25.7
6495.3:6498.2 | 24.4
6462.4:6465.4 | 23.8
